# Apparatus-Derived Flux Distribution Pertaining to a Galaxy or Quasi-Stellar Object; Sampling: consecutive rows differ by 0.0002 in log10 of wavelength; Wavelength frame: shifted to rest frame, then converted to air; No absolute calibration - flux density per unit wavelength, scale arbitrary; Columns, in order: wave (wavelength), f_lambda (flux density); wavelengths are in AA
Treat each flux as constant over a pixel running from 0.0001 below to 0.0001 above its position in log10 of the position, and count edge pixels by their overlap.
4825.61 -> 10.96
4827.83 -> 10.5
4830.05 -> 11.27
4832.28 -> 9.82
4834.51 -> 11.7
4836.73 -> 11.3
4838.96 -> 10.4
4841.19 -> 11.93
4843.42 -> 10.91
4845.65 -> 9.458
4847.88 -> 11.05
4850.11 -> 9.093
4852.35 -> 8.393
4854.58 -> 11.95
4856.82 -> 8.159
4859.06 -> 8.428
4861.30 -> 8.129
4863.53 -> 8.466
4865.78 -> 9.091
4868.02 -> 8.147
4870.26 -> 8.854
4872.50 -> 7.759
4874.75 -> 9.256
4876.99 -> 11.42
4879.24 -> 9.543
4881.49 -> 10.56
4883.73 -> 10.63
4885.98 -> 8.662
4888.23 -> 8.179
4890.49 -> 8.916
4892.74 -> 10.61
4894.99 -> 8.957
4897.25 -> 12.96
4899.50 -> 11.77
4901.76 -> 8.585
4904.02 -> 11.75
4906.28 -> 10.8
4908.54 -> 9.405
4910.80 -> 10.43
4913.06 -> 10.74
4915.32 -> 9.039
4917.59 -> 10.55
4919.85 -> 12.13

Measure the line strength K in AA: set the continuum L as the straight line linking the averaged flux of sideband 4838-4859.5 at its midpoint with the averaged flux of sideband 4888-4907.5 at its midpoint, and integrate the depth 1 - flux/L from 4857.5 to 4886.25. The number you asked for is 2.9 AA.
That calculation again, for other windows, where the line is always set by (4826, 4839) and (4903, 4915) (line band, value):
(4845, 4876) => 4.98 AA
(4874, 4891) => 1.53 AA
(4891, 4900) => -0.26 AA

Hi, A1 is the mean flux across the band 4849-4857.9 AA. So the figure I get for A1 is 9.4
